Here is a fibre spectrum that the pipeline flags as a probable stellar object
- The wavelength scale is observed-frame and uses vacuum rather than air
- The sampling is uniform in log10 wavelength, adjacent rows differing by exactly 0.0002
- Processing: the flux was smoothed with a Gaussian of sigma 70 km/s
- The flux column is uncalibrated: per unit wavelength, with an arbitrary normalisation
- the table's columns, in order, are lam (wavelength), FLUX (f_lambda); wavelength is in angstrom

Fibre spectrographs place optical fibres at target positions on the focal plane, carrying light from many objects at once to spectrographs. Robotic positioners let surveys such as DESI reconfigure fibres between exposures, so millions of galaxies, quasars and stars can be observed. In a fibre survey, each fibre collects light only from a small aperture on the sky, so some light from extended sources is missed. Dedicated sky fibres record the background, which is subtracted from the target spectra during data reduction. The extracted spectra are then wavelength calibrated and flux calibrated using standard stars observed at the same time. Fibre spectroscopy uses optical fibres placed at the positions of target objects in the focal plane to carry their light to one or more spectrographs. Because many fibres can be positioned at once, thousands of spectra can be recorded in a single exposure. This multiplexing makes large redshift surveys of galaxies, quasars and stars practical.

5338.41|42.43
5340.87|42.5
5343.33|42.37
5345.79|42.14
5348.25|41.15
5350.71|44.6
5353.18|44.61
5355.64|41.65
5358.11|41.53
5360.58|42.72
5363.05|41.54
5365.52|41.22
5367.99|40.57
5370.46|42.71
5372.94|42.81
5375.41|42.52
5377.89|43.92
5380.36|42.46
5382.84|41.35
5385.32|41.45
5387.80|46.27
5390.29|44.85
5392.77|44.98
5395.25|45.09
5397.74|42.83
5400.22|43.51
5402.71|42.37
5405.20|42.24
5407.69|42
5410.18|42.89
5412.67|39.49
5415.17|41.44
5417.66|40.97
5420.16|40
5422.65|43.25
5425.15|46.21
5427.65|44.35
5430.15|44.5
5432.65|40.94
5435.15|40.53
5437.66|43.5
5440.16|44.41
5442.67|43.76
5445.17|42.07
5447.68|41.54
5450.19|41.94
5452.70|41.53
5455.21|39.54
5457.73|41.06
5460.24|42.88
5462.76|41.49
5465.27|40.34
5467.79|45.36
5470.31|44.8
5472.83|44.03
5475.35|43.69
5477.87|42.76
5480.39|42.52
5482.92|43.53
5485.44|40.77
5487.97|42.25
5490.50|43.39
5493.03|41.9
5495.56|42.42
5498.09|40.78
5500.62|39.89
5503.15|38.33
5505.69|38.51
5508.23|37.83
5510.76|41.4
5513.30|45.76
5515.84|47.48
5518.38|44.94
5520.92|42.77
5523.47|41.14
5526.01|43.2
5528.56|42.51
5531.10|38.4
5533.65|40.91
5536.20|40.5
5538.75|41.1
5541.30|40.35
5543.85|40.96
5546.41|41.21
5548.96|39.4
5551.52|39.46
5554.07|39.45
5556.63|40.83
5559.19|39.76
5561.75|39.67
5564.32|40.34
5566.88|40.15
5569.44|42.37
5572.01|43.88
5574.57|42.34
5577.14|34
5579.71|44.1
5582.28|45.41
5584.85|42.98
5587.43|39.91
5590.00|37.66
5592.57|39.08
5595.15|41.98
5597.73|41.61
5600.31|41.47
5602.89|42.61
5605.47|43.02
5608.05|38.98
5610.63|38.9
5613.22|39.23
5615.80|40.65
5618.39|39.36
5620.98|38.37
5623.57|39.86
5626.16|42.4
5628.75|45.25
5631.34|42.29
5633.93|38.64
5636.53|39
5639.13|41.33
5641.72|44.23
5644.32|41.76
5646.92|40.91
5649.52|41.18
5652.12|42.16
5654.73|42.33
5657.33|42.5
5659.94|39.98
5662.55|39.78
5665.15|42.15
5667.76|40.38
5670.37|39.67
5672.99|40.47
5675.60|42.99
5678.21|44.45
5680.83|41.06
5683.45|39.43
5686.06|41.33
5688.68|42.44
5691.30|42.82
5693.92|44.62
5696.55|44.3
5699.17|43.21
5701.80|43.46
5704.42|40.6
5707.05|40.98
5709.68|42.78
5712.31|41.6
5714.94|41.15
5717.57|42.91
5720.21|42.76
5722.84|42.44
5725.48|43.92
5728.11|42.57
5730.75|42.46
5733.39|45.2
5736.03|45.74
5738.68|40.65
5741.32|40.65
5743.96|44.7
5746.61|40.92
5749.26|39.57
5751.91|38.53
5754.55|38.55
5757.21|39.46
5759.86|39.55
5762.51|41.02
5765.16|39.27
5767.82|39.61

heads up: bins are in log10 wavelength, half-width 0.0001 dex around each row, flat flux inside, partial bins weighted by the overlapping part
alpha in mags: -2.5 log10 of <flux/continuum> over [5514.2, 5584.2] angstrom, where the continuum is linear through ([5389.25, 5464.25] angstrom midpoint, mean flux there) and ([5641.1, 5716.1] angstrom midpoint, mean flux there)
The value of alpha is 0.02 mag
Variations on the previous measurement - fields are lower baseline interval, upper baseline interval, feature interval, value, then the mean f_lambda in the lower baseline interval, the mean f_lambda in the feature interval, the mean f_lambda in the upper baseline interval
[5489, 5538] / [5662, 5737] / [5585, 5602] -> 0.039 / 41.7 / 40.5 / 42.4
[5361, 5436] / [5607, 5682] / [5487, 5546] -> 0.008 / 42.7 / 41.6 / 41.1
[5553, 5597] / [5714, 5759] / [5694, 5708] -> -0.028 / 40.8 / 42.7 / 41.9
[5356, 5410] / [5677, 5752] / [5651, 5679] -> 0.025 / 42.8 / 41.5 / 42.4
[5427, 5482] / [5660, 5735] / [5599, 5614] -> 0.042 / 42.6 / 40.7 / 42.2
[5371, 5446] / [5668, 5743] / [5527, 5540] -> 0.051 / 42.9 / 40.7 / 42.4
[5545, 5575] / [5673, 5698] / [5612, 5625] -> 0.054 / 40.7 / 39.5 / 42.5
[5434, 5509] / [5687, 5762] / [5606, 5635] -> 0.041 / 41.9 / 40.5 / 42.1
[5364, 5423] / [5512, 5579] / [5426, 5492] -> -0.016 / 42.5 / 42.6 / 41.3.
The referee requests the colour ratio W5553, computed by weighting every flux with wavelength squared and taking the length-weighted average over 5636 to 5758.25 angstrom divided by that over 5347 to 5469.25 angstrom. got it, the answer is 1.1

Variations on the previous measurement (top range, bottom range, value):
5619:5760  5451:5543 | 1.07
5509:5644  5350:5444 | 1.03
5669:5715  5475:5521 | 1.07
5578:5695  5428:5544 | 1.04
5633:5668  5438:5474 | 1.04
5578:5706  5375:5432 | 1.05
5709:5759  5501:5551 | 1.09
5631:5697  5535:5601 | 1.06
